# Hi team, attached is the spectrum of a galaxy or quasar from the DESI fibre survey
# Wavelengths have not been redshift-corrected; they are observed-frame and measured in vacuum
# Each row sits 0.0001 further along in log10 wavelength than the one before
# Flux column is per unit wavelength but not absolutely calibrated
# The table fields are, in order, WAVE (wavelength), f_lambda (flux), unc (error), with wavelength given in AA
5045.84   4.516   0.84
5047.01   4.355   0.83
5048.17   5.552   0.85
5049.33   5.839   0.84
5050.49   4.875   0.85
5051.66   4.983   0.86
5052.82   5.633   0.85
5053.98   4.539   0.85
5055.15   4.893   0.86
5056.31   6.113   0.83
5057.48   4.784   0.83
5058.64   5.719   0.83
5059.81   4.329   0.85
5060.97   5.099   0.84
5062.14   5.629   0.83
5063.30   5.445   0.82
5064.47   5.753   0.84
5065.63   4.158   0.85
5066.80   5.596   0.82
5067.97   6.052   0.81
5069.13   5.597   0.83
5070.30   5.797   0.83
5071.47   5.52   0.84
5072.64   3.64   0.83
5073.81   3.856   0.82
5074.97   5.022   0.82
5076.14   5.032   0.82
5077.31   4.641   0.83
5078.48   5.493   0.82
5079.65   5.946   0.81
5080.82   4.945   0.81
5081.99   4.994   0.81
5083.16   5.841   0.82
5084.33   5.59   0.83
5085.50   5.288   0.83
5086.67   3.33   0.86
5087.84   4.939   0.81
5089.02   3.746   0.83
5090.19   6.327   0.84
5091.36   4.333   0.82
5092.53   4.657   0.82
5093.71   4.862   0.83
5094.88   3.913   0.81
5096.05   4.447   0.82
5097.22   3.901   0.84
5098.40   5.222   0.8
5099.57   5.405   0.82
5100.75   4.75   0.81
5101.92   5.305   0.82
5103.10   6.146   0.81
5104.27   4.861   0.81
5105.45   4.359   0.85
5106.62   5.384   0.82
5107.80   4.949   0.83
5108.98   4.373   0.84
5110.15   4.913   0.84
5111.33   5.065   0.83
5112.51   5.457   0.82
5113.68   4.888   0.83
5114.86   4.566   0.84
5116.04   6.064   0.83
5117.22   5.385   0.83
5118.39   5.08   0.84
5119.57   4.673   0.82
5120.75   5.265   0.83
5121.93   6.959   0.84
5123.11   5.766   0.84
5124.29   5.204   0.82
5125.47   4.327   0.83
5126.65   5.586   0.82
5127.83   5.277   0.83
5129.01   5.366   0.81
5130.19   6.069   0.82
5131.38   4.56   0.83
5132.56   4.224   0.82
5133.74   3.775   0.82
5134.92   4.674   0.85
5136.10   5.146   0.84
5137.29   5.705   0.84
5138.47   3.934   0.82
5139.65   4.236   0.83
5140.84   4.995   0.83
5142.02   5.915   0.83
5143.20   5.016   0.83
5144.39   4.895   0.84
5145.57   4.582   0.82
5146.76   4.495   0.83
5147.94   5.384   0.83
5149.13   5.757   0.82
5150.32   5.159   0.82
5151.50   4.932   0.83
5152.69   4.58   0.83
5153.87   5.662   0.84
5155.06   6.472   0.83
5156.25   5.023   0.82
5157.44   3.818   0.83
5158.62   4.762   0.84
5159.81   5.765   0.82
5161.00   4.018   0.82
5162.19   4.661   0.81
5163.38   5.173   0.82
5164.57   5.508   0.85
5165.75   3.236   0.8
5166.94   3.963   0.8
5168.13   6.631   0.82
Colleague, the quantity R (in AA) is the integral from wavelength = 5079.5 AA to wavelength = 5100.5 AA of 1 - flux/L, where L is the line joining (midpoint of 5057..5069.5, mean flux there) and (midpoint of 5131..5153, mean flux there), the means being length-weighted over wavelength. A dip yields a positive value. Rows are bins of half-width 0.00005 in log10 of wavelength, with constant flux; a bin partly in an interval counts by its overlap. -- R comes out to 1.2 AA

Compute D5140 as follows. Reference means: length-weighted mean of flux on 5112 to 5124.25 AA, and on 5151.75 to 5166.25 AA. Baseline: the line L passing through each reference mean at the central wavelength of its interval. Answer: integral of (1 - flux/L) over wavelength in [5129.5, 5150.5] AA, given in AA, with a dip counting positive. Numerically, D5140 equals 0.89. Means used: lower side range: 5.4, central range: 4.91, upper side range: 4.9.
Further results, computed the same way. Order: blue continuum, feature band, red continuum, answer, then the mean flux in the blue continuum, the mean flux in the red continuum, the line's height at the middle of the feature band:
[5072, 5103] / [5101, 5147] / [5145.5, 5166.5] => -1.6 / 4.85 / 4.95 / 4.9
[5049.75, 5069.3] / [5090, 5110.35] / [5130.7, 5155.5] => 0.9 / 5.25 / 4.95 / 5.1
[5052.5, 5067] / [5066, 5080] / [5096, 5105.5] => -0.1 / 5.19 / 4.99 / 5.13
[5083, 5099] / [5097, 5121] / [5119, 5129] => 0.1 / 4.71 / 5.38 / 5.08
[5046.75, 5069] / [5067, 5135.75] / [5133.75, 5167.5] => 0.7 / 5.25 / 4.89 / 5.08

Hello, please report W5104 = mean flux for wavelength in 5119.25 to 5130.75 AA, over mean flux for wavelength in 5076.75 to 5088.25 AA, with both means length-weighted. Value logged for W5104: 1.07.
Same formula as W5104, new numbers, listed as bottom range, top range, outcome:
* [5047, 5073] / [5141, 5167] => 0.95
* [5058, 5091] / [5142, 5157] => 1.01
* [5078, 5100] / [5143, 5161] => 1.03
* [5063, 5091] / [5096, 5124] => 1.01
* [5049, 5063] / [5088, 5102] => 0.91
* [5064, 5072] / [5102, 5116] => 0.92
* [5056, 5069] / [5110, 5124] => 1.00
